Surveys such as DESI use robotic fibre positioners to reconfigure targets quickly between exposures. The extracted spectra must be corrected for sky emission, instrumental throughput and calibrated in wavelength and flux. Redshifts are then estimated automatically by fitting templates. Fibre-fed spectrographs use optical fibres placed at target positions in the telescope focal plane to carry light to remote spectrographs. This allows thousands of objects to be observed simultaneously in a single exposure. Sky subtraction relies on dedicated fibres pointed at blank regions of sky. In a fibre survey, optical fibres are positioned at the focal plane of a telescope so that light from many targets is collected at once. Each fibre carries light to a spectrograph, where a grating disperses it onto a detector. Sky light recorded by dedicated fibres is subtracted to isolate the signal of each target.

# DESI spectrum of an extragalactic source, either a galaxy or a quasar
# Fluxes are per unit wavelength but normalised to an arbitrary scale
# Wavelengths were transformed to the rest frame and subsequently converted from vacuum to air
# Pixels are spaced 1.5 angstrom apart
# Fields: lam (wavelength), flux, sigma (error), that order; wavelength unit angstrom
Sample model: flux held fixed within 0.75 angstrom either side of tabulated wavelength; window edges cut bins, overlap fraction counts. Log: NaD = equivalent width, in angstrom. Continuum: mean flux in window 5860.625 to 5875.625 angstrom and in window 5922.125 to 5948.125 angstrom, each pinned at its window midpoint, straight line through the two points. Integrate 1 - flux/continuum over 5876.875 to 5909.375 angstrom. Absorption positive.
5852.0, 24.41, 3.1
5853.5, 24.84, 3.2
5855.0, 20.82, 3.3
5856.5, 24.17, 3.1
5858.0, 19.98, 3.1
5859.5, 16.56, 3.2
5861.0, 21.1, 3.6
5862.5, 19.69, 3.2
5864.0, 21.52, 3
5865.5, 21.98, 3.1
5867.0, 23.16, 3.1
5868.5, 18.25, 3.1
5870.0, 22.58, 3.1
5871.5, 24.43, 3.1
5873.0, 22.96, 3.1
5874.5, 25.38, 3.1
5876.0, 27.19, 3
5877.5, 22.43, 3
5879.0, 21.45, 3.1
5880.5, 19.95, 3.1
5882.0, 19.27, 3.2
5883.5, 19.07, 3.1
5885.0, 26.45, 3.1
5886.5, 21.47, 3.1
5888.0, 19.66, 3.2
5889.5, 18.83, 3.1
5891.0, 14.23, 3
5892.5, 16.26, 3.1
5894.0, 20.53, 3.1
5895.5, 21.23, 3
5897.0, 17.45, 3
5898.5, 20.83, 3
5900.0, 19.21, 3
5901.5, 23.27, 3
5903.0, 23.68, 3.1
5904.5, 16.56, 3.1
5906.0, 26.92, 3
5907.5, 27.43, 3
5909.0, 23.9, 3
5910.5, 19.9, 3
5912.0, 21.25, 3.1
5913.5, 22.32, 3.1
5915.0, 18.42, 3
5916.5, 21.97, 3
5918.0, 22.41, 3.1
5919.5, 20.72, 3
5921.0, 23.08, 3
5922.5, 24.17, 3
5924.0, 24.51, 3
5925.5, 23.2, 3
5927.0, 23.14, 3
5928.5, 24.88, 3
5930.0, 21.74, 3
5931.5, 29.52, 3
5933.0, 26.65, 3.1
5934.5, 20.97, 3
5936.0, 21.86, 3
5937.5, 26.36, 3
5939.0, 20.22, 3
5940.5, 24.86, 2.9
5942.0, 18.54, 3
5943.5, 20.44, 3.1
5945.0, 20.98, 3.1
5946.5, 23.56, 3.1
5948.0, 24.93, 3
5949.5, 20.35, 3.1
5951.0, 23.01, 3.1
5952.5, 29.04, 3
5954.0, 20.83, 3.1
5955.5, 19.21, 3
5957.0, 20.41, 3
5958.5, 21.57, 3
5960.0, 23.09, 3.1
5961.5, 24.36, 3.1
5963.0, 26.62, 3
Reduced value 2.6 angstrom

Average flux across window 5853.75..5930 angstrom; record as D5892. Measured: 21.6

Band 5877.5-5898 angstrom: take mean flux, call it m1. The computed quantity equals 19.8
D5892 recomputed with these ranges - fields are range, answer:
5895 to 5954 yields 22.6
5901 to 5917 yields 22.3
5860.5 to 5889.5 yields 21.9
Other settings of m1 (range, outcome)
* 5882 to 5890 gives 21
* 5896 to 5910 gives 22.1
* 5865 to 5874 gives 22.3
